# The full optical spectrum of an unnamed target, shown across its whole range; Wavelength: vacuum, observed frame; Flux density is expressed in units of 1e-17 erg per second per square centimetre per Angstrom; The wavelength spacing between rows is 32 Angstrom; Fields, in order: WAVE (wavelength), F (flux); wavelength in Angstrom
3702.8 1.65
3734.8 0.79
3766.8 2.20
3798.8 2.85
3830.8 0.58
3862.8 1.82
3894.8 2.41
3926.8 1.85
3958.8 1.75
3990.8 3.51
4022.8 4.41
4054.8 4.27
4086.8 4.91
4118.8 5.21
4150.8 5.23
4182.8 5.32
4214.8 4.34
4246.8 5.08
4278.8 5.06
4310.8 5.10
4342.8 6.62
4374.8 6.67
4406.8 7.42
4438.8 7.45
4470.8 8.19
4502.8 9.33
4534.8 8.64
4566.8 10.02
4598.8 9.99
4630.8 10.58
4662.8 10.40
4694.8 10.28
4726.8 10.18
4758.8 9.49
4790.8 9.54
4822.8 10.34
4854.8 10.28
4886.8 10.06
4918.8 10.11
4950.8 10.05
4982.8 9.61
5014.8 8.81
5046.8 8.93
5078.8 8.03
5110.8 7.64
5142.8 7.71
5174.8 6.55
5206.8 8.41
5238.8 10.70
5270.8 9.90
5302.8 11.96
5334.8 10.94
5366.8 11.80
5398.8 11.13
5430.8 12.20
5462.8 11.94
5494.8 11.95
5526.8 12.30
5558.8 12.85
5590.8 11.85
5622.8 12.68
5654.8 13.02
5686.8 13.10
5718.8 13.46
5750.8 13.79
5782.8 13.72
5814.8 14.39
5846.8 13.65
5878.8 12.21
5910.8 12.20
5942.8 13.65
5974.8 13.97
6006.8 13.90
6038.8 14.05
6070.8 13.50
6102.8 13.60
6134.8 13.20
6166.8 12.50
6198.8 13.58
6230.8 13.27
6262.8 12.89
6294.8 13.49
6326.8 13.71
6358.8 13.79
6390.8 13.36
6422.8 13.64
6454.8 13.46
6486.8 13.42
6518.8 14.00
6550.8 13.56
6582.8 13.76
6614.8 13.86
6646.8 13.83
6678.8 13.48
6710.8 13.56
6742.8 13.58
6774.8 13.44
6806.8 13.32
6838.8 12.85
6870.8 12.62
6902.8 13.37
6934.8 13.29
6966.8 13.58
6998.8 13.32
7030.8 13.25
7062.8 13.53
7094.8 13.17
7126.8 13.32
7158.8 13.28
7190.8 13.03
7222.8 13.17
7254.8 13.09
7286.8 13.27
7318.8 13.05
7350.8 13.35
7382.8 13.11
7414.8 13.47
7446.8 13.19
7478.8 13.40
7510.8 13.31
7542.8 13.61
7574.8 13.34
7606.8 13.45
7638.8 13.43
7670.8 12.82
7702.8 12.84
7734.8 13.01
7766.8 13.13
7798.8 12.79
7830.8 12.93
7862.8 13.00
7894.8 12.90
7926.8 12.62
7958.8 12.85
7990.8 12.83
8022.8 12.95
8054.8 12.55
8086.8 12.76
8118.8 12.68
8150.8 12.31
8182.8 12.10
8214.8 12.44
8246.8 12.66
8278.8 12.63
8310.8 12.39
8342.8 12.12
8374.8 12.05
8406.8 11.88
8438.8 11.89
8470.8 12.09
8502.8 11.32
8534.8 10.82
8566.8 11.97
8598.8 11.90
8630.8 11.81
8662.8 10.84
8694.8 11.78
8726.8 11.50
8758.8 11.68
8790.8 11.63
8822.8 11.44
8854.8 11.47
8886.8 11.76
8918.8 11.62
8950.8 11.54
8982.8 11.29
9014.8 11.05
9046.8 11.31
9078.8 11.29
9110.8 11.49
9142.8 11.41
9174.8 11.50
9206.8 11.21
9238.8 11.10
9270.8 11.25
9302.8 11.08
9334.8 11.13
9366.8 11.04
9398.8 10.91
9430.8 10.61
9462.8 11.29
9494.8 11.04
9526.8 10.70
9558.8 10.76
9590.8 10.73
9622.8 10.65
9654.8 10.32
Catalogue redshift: 0.000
